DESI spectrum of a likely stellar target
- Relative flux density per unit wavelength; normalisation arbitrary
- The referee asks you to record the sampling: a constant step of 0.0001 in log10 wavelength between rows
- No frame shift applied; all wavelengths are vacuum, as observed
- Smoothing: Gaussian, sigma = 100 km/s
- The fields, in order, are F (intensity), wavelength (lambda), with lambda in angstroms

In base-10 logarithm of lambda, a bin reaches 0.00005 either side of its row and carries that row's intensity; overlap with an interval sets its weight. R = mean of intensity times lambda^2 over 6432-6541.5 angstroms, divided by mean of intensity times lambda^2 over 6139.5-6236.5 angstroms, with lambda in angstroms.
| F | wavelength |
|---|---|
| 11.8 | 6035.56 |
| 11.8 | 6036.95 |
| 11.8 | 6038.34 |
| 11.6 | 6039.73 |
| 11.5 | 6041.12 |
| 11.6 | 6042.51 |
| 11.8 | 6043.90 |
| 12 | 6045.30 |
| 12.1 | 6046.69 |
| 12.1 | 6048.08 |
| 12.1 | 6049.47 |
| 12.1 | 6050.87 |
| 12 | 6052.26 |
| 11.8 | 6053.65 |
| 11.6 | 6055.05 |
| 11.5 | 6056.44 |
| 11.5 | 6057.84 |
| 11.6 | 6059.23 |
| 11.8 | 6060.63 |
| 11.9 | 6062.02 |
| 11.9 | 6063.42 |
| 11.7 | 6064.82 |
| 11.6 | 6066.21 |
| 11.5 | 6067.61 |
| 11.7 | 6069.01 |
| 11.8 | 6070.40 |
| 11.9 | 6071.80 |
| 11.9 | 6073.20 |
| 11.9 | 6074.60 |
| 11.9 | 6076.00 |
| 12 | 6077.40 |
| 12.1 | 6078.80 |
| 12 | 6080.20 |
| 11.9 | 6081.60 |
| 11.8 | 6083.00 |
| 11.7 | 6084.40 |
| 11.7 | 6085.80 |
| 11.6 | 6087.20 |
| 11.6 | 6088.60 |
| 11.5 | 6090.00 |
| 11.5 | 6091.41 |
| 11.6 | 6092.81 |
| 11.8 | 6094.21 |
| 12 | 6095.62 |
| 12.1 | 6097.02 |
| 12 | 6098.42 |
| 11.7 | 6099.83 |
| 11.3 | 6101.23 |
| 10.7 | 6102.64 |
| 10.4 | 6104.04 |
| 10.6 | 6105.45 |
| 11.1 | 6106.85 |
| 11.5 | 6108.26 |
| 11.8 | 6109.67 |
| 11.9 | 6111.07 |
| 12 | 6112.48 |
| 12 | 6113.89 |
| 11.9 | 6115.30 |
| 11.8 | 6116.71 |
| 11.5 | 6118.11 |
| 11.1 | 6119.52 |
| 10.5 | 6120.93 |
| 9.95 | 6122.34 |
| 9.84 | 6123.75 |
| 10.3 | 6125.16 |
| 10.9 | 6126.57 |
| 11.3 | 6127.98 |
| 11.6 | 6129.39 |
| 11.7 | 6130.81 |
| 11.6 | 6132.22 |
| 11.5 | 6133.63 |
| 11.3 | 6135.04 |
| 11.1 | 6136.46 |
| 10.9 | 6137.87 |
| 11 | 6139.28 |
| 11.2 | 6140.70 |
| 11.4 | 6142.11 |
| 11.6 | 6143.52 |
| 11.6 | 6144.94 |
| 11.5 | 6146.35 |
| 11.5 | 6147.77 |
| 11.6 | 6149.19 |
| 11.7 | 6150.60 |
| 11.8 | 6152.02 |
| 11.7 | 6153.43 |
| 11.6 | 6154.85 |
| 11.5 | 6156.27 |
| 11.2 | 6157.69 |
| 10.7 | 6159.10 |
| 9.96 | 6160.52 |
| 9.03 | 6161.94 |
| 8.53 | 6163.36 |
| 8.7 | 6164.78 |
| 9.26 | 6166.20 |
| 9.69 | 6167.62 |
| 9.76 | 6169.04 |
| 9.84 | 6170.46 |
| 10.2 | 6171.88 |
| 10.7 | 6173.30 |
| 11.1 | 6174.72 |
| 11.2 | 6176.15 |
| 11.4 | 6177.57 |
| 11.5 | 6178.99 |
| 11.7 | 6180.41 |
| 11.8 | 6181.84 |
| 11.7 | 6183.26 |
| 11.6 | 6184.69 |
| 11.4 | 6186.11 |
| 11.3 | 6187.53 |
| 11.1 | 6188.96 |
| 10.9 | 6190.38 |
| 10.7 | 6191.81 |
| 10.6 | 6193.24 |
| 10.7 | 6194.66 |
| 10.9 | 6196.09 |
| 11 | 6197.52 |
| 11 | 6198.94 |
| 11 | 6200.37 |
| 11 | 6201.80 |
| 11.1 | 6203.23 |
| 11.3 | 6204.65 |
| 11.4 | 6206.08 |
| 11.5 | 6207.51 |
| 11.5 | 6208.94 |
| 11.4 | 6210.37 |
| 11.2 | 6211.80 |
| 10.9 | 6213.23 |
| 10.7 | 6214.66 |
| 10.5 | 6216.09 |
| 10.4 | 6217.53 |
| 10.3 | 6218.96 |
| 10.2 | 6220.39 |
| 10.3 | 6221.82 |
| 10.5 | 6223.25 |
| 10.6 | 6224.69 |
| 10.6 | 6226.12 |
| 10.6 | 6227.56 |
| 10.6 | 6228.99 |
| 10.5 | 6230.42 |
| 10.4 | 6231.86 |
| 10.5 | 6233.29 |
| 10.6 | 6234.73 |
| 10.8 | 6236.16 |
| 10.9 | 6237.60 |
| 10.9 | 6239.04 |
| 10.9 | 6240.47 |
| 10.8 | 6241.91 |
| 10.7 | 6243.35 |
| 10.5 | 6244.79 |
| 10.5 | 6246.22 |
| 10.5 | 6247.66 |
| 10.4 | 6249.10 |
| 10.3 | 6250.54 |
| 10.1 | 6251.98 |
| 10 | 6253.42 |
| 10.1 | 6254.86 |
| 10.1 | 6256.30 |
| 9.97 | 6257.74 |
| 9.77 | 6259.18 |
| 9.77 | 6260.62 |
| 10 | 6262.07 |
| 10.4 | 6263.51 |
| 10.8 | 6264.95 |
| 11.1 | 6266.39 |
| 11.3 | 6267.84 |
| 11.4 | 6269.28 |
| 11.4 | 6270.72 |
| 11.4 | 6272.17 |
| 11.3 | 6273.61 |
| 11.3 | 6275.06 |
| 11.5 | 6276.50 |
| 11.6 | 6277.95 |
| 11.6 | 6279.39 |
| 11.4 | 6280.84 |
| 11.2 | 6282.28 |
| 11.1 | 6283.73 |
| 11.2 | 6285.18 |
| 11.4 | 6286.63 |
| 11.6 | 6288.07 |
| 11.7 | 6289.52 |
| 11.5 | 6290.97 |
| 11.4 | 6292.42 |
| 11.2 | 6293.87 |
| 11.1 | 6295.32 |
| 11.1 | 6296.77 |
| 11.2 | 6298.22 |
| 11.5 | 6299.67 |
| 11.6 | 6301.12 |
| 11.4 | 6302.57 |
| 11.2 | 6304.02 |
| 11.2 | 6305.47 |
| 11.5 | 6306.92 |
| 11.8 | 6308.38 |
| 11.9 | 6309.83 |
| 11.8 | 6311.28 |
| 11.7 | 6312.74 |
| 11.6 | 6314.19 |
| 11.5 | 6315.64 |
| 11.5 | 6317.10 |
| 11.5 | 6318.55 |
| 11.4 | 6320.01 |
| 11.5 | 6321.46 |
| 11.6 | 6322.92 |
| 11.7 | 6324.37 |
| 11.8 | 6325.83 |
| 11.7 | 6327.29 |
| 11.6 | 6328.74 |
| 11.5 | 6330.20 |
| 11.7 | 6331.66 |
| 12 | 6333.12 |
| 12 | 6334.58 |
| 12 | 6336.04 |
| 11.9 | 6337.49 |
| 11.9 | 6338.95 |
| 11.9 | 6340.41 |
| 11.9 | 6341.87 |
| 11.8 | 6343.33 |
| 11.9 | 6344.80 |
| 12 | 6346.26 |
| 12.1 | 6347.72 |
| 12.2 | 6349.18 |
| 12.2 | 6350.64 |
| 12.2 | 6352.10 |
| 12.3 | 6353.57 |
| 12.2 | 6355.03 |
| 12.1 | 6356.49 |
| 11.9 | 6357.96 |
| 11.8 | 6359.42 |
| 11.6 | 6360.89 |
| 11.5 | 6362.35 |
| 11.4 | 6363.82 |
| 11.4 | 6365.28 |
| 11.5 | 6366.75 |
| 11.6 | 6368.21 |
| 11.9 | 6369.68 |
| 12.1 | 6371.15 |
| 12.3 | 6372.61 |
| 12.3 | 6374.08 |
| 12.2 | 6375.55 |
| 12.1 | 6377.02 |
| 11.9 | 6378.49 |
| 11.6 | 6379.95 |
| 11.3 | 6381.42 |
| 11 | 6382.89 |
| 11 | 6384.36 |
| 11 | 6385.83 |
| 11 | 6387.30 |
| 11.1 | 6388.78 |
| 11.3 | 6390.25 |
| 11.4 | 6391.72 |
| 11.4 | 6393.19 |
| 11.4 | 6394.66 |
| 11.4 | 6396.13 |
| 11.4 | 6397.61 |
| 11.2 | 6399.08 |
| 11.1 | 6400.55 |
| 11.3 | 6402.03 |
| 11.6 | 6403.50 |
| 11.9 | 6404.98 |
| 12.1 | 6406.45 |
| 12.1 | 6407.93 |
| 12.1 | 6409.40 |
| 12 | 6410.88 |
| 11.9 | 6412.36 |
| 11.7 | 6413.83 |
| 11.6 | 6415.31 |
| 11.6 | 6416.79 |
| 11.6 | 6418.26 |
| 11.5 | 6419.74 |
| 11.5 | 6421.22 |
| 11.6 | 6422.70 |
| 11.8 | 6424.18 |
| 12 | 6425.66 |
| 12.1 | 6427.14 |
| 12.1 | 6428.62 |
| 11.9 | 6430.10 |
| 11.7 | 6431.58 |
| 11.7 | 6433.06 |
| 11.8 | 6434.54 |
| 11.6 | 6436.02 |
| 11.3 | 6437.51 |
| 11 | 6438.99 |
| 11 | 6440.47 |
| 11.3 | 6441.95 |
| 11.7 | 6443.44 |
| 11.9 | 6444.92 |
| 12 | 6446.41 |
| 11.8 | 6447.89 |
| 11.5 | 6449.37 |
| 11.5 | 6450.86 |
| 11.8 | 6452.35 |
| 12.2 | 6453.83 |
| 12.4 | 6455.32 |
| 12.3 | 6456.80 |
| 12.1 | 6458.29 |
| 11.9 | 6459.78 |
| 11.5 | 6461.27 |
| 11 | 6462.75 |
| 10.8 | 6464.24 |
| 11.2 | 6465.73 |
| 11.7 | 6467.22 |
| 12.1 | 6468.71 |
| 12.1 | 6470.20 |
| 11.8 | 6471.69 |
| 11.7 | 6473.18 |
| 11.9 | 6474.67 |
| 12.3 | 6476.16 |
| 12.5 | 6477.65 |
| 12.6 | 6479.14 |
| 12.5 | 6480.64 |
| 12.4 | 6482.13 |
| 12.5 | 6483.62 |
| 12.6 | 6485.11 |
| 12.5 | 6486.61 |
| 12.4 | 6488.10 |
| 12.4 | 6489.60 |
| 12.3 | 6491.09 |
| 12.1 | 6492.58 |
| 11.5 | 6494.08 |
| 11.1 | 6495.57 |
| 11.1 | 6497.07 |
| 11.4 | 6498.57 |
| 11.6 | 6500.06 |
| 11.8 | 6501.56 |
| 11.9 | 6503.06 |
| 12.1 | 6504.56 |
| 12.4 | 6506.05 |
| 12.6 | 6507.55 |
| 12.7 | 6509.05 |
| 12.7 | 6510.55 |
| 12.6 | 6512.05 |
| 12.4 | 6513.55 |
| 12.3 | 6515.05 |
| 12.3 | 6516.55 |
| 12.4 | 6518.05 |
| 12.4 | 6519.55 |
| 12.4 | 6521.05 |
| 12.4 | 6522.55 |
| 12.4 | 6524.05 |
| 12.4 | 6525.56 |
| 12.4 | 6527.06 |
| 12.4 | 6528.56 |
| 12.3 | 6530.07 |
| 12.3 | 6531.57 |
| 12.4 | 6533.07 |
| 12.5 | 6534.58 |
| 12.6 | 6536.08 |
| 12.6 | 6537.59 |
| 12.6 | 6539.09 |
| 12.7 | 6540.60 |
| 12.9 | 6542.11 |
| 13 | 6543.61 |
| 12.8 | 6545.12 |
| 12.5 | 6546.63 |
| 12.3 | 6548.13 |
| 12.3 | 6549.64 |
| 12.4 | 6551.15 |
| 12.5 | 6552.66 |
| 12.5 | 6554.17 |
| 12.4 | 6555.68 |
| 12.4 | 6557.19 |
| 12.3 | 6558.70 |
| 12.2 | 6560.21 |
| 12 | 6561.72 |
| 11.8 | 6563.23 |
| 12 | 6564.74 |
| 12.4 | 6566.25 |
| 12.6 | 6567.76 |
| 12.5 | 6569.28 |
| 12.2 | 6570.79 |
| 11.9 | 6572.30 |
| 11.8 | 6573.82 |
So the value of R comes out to 1.2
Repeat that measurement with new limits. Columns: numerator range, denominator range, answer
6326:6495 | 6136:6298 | 1.15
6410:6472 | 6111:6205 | 1.16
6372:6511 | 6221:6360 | 1.10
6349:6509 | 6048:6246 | 1.16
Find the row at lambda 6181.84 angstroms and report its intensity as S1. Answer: 11.8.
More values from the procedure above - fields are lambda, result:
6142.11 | 11.4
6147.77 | 11.5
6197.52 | 11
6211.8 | 11.2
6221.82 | 10.3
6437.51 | 11.3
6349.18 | 12.2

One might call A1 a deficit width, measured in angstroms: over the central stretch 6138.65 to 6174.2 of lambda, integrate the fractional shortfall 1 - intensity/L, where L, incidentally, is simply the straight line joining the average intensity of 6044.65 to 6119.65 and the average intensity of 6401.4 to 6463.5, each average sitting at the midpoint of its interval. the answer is 3.1 angstroms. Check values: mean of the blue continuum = 11.7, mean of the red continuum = 11.7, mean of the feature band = 10.7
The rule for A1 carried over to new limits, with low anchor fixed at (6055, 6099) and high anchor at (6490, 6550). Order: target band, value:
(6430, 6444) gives 0.8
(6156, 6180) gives 3.3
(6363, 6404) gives 2.1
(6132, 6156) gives 0.8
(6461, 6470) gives 0.6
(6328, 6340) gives 0.3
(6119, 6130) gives 1.1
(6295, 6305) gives 0.6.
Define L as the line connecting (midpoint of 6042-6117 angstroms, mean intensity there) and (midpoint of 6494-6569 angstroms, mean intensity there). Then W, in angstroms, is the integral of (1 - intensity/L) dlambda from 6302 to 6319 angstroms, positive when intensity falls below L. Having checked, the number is 0.7 angstroms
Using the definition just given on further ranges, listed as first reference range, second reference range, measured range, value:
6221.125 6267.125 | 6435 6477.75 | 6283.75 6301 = -1.0 angstroms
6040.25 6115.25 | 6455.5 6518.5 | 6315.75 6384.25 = 0.8 angstroms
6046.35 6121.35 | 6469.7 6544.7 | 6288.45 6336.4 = 1.8 angstroms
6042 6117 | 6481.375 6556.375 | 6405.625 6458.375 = 1.9 angstroms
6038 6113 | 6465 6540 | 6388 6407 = 1.0 angstroms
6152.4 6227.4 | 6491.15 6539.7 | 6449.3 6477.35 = 0.5 angstroms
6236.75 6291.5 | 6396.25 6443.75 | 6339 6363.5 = -1.5 angstroms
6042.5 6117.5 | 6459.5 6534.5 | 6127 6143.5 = 0.6 angstroms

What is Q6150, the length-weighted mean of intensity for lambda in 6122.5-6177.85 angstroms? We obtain 10.8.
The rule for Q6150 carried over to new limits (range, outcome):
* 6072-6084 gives 11.9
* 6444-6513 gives 12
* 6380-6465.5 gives 11.6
